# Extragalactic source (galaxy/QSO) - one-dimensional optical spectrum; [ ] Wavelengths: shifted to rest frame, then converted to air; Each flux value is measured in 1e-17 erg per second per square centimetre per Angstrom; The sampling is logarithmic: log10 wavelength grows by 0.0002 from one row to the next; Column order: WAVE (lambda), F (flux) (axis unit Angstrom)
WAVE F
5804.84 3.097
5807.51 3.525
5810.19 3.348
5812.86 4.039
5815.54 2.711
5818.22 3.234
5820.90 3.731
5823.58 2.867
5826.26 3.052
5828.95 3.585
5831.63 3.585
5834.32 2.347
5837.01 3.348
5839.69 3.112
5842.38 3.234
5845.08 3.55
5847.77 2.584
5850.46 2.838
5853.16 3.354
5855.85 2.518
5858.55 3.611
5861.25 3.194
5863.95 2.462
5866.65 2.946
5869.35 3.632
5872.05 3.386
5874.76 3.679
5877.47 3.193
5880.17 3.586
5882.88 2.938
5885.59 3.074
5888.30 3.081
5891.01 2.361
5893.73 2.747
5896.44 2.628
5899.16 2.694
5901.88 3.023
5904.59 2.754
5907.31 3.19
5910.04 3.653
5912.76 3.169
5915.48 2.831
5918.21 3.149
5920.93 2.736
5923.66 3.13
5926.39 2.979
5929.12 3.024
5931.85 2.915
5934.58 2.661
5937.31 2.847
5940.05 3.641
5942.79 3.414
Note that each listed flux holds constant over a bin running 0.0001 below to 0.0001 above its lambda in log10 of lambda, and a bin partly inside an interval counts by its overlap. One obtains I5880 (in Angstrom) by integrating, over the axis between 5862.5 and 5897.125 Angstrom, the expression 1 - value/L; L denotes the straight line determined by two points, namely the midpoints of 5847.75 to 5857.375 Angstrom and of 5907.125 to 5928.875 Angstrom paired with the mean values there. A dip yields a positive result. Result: -1.2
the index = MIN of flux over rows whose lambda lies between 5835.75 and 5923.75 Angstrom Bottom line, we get 2.361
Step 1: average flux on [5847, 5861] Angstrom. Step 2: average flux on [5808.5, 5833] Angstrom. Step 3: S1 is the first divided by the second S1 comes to 0.90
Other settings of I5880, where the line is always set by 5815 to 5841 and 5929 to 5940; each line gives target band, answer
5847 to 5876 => -0.20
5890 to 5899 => 1.26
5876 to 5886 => -0.52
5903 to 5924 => -0.63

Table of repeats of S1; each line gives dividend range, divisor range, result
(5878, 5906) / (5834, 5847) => 0.92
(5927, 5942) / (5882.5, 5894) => 1.07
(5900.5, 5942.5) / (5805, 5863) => 0.95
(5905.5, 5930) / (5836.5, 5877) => 0.98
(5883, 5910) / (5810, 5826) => 0.87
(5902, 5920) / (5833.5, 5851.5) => 1.03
